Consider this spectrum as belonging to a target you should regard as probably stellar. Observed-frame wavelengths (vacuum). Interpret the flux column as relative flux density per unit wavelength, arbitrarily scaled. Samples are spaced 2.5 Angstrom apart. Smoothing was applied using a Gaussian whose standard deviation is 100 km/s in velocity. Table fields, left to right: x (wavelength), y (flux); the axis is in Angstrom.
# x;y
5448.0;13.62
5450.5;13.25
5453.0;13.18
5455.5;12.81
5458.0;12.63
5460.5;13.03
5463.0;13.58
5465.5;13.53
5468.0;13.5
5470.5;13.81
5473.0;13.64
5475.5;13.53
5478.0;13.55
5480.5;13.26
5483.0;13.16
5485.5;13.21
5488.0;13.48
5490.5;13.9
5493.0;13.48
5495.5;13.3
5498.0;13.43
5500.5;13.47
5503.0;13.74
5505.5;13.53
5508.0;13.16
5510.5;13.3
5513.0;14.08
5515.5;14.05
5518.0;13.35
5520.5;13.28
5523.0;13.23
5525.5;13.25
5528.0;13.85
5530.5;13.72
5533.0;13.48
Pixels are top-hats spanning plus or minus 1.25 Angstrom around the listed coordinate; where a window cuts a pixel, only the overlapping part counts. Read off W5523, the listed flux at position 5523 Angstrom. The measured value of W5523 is 13.23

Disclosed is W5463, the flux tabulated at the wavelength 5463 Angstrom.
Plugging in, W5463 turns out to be 13.58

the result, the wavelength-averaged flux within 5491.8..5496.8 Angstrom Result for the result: 13.4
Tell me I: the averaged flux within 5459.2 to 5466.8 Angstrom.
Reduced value 13.4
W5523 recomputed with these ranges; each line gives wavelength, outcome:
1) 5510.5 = 13.3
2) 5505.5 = 13.53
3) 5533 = 13.48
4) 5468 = 13.5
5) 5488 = 13.48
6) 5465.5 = 13.53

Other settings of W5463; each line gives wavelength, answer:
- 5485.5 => 13.21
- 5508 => 13.16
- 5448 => 13.62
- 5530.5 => 13.72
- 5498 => 13.43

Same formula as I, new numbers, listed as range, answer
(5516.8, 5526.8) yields 13.3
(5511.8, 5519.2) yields 13.8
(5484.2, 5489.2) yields 13.3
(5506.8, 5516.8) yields 13.6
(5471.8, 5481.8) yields 13.5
